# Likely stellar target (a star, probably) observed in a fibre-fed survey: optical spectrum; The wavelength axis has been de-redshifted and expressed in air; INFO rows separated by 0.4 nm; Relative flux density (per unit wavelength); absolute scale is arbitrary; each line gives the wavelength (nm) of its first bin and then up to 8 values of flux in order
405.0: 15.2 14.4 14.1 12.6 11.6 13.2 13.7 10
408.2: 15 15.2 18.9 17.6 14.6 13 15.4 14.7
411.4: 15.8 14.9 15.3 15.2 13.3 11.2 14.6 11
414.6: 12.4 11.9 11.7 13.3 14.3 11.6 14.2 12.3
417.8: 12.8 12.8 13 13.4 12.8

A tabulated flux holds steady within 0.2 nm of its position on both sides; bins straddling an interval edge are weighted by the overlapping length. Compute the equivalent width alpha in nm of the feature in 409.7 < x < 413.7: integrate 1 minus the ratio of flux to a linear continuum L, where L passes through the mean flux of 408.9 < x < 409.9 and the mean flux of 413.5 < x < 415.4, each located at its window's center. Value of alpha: 0.15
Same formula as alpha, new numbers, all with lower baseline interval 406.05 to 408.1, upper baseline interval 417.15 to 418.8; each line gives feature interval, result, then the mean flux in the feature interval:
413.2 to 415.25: 0.07 nm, 12.2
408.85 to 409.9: -0.40 nm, 17.2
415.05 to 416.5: -0.02 nm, 12.9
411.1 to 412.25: -0.25 nm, 15.3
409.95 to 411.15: -0.18 nm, 14.4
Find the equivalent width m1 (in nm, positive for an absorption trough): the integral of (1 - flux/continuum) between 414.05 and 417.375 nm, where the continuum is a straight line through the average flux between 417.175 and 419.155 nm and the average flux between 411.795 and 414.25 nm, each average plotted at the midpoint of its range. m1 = 0.17 nm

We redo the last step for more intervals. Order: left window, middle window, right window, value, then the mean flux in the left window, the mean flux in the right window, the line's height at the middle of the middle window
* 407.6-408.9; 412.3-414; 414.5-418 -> -0.07 nm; 13.8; 12.7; 13.2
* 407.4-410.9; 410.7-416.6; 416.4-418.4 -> 0.10 nm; 14.9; 12.7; 13.7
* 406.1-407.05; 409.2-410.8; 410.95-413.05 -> -0.13 nm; 12.3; 15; 14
